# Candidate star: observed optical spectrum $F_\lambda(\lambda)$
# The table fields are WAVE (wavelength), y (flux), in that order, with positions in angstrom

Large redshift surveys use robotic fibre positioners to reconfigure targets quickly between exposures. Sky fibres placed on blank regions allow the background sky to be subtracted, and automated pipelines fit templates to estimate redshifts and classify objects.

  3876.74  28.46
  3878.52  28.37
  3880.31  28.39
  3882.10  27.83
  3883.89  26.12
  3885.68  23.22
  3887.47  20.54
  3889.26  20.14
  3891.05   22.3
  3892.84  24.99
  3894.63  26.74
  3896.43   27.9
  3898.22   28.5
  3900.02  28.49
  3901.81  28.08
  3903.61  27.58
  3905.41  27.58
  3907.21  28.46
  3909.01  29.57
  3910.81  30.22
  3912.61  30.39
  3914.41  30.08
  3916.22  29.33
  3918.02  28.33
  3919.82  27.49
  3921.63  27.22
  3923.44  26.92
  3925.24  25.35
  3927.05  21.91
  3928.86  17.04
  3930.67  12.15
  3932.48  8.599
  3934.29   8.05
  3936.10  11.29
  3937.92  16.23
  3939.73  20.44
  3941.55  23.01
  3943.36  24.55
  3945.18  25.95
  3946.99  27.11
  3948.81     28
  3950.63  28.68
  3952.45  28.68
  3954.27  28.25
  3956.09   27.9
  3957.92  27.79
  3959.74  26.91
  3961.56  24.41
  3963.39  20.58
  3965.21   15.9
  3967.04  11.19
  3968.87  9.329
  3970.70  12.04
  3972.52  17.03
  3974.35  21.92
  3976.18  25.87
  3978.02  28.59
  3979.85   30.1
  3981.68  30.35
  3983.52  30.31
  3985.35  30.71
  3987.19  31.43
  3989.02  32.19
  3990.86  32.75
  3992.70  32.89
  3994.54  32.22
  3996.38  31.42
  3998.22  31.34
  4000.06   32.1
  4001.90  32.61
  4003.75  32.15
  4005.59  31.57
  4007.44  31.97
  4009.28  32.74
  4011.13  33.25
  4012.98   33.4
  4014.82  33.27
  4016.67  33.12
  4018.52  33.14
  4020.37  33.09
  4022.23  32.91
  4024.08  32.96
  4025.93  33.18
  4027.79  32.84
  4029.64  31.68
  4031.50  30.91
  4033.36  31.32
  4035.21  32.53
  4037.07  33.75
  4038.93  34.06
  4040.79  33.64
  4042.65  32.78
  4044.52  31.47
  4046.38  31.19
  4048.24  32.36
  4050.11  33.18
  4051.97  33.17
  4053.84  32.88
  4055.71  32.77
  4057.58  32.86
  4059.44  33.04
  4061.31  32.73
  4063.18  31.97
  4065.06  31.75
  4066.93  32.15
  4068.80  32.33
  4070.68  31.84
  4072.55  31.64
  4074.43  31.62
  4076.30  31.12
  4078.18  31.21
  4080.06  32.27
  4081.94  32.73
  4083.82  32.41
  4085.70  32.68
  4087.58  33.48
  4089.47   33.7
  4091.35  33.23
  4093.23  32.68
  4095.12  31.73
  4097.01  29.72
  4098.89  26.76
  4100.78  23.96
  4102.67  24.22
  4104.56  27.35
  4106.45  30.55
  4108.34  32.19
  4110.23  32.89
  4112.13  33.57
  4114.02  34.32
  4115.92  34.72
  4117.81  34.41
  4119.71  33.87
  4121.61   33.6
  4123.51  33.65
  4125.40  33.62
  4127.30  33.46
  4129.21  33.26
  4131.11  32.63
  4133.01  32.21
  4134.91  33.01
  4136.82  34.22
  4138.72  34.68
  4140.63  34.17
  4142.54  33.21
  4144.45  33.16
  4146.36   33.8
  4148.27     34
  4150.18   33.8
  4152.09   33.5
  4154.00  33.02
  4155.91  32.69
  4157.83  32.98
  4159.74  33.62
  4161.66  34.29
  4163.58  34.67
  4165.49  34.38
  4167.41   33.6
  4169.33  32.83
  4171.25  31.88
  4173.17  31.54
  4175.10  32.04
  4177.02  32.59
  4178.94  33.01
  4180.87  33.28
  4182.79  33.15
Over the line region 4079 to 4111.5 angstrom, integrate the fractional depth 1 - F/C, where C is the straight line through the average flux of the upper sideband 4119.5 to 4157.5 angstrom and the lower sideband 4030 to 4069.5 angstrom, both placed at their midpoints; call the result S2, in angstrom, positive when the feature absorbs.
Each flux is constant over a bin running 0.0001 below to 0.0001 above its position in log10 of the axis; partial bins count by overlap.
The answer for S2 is 2.19 angstrom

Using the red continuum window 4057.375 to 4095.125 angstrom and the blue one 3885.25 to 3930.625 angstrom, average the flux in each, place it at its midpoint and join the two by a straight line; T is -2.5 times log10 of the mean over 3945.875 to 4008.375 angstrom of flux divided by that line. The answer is 0.07 mag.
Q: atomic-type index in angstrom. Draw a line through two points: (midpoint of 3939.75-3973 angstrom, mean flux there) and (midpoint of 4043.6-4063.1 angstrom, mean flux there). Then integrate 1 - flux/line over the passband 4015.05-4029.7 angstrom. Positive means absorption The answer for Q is -1.8 angstrom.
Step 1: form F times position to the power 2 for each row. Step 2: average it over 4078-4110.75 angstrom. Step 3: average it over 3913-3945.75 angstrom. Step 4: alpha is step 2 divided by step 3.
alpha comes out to 1.56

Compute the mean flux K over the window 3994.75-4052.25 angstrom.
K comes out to 32.5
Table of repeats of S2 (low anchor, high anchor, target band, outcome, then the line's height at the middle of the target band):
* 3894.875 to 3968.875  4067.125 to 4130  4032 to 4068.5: -3.7 angstrom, 29.6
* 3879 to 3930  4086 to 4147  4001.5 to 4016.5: -1.7 angstrom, 29.3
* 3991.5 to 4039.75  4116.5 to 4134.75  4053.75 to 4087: 0.8 angstrom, 33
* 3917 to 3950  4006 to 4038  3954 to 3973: 3.8 angstrom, 25.1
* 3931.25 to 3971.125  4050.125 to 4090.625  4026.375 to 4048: -2.4 angstrom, 29.2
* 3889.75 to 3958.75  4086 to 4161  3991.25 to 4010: -3.0 angstrom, 27.7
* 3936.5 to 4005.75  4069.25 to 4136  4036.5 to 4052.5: -1.9 angstrom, 29.3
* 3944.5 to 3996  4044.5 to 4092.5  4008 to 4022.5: -2.2 angstrom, 28.8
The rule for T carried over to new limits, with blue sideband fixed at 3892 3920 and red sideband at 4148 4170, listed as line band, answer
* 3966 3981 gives 0.453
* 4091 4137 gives 0.031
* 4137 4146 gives -0.018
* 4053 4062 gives -0.045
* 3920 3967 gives 0.307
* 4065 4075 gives -0.004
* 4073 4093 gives -0.013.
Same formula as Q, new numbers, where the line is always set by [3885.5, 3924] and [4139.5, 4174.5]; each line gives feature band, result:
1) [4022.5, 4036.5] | -1.0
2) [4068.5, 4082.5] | -0.2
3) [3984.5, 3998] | -1.2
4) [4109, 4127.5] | -0.8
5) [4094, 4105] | 1.6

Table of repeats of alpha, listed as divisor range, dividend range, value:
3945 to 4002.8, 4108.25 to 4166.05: 1.38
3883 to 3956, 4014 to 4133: 1.43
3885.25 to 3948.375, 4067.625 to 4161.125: 1.50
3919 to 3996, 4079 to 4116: 1.41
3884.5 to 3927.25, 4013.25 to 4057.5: 1.30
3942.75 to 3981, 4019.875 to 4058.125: 1.45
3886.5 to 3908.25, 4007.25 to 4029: 1.35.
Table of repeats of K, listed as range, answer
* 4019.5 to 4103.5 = 31.9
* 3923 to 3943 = 17.3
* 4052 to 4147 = 32.2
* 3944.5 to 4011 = 27.2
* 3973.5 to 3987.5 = 28.6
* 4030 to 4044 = 32.6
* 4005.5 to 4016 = 32.8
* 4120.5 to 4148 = 33.5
